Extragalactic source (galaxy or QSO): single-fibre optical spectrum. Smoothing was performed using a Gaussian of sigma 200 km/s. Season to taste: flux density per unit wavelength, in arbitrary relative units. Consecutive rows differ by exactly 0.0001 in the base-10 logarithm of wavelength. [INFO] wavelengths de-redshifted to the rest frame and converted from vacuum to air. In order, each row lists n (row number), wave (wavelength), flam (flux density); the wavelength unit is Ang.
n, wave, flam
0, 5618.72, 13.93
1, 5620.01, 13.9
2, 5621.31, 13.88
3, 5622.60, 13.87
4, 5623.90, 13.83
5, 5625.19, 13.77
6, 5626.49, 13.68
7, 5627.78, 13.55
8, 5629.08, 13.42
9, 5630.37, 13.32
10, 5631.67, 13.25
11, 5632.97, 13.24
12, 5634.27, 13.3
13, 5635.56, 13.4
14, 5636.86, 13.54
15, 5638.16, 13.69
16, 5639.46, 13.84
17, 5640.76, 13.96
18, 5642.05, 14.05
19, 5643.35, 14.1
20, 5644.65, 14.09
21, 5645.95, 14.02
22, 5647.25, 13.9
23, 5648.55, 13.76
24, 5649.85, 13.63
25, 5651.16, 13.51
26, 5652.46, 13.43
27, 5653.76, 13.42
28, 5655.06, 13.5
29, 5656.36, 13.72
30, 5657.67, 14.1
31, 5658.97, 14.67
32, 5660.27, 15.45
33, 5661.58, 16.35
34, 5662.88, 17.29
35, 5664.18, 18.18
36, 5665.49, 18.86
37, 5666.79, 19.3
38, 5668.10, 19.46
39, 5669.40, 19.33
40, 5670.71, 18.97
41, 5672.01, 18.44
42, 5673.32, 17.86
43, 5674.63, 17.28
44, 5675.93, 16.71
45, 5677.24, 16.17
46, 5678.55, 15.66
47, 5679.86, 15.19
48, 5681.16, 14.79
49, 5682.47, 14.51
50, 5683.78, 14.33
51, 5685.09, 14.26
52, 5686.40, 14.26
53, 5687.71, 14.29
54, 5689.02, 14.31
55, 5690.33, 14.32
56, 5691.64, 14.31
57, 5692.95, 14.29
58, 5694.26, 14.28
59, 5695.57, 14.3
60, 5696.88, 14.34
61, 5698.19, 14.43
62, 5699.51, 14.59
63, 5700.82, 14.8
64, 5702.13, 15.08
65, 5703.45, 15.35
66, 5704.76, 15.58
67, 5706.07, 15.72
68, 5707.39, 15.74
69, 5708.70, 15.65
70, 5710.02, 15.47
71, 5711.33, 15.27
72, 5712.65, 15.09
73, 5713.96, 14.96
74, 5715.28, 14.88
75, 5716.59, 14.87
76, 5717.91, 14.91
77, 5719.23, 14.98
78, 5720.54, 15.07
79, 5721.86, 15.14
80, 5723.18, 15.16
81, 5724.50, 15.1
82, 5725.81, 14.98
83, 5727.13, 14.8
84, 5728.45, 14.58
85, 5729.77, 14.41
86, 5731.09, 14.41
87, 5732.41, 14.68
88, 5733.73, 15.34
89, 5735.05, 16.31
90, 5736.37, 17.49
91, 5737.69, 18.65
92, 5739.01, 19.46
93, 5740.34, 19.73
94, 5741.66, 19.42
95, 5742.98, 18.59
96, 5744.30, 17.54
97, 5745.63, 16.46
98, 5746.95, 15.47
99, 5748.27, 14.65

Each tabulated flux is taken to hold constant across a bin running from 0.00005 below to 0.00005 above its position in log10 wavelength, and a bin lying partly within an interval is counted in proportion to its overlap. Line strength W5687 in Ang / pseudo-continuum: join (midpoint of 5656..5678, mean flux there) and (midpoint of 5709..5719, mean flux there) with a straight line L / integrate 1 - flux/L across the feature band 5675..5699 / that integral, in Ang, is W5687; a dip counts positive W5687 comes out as 2.32 Ang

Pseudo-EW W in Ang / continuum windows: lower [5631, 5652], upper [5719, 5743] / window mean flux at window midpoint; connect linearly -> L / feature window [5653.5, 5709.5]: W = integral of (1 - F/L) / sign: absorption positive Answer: -3.4 Ang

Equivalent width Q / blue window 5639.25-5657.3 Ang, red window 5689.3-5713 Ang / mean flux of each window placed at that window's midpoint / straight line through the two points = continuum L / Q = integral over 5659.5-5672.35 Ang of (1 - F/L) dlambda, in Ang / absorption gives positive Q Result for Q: -3.6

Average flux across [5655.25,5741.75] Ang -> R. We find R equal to 15.7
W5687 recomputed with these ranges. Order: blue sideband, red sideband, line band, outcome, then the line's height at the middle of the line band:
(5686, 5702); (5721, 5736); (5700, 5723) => -0.75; 14.7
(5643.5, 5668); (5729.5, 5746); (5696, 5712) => 1.16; 16.3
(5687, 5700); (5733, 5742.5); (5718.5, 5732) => 1.69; 17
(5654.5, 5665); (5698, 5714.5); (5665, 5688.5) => -1.88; 15.4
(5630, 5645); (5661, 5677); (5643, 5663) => 2.03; 15.9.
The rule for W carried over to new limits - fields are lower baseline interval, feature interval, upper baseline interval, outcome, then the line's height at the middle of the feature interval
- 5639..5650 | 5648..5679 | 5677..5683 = -3.32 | 14.6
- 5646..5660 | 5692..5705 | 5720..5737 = -0.02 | 14.6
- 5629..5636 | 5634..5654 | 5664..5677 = 1.44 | 14.8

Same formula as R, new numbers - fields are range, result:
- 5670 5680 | 17.1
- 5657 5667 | 16.7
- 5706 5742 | 15.8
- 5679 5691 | 14.5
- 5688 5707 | 14.7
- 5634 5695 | 15.2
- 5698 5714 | 15.2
